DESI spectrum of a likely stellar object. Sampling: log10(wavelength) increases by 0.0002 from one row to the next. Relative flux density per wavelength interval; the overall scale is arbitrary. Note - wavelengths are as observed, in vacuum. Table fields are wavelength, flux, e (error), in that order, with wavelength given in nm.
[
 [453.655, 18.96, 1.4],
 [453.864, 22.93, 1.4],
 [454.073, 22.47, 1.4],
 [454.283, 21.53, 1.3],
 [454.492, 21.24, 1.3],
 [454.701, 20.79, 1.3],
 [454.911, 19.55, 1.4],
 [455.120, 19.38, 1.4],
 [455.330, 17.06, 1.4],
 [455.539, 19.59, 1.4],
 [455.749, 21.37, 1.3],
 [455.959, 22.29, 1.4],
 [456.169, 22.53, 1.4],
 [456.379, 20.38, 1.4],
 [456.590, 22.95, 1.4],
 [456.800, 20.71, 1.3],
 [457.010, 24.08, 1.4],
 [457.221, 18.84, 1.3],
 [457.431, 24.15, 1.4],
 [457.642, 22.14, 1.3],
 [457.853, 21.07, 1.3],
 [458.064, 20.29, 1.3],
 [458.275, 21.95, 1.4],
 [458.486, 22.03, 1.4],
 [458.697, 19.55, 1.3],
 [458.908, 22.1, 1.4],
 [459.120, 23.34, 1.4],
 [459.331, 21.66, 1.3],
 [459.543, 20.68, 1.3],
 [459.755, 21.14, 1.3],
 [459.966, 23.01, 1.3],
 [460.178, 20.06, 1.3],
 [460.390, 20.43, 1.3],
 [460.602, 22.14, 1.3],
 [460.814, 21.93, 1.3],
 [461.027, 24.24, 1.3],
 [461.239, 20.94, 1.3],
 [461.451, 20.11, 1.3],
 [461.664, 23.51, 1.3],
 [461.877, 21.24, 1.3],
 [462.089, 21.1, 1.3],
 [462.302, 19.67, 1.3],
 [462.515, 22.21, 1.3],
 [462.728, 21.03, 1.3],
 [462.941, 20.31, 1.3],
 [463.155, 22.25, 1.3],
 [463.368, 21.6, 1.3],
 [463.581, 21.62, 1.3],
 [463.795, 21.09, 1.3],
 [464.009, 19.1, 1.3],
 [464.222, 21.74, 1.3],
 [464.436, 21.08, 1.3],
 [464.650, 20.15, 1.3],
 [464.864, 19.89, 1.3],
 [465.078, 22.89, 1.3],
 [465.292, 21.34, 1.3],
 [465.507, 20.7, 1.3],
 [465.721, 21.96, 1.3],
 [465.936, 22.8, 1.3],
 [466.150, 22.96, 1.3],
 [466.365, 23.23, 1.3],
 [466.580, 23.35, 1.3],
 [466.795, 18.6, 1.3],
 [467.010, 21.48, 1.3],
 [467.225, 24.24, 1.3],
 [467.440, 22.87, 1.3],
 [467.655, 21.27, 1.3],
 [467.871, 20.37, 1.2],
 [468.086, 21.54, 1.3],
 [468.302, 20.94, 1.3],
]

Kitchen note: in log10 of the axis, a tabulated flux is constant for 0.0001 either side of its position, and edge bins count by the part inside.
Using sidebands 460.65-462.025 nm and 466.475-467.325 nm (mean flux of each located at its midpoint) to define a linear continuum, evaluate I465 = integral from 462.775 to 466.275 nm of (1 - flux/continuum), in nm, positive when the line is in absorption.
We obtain 0.09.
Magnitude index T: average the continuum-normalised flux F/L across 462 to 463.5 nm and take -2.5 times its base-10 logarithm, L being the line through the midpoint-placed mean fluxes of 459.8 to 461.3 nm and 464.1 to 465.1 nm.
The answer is 0.01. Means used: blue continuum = 21.8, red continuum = 21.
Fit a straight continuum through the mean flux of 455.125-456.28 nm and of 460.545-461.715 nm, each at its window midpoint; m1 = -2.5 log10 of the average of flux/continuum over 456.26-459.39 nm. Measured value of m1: -0.030 mag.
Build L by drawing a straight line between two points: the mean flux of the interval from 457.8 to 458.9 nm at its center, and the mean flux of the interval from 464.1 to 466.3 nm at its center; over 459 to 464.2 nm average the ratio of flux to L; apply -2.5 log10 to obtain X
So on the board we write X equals -0.01 mag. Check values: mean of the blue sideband 21.1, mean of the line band 21.4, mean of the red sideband 21.6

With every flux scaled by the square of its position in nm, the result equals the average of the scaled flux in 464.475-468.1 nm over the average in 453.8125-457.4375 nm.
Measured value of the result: 1.1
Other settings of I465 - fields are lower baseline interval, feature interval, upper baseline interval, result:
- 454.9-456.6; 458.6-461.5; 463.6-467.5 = -0.08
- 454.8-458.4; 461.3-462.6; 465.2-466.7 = 0.03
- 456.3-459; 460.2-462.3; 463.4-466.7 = 0.00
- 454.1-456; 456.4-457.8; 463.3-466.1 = -0.10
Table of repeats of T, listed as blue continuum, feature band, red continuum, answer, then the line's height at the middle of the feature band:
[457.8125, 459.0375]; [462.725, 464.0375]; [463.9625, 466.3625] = 0.02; 21.4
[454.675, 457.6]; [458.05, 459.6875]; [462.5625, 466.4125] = -0.02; 21.1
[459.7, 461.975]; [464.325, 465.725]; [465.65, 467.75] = 0.05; 22.1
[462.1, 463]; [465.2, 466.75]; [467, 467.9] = -0.02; 21.8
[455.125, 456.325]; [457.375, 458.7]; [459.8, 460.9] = -0.03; 21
